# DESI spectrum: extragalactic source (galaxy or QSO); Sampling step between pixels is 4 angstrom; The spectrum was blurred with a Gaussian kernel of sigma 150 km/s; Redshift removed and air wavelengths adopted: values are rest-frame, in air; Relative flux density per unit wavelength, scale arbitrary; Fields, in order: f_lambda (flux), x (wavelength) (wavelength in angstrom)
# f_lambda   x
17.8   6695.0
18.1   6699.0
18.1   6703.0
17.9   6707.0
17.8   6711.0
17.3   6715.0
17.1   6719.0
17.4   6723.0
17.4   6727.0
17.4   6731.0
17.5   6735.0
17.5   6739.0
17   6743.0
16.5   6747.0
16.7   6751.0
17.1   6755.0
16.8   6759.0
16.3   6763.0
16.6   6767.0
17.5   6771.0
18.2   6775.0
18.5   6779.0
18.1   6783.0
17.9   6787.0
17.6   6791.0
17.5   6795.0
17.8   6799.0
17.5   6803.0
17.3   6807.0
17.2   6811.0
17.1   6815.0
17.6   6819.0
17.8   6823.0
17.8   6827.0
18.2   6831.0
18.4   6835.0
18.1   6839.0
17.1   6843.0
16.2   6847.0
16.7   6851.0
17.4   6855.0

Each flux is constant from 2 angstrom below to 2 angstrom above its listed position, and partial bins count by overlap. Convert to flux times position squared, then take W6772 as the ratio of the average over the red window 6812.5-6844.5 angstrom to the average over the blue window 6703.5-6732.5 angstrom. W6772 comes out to 1.0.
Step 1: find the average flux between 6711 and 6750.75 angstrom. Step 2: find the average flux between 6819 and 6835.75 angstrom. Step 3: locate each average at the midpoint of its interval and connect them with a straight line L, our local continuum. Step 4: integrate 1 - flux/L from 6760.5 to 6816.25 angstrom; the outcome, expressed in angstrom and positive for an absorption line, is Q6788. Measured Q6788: 0.5 angstrom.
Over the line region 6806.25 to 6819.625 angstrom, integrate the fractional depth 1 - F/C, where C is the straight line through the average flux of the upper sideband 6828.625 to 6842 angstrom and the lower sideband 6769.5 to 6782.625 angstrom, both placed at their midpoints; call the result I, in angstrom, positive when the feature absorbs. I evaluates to 0.6 angstrom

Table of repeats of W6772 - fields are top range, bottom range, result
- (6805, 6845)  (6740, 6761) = 1.07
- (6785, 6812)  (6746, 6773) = 1.06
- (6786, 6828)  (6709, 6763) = 1.04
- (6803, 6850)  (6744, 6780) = 1.04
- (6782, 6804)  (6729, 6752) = 1.05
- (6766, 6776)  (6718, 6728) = 1.02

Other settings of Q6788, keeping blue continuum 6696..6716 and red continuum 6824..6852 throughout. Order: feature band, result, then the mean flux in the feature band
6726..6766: 1.73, 17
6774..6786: -0.38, 18.2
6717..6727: 0.31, 17.3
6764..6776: 0.29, 17.3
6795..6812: 0.15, 17.5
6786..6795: -0.01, 17.7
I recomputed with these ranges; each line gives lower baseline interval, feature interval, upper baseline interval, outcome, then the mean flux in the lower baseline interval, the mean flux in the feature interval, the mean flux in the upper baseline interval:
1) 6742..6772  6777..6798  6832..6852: -1.14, 16.8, 17.9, 17.4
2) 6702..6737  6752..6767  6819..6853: 0.70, 17.5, 16.7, 17.5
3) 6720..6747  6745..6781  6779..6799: 0.94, 17.3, 17.1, 17.9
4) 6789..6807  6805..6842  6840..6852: -1.21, 17.6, 17.7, 16.8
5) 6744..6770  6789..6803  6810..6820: -0.43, 16.7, 17.6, 17.3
